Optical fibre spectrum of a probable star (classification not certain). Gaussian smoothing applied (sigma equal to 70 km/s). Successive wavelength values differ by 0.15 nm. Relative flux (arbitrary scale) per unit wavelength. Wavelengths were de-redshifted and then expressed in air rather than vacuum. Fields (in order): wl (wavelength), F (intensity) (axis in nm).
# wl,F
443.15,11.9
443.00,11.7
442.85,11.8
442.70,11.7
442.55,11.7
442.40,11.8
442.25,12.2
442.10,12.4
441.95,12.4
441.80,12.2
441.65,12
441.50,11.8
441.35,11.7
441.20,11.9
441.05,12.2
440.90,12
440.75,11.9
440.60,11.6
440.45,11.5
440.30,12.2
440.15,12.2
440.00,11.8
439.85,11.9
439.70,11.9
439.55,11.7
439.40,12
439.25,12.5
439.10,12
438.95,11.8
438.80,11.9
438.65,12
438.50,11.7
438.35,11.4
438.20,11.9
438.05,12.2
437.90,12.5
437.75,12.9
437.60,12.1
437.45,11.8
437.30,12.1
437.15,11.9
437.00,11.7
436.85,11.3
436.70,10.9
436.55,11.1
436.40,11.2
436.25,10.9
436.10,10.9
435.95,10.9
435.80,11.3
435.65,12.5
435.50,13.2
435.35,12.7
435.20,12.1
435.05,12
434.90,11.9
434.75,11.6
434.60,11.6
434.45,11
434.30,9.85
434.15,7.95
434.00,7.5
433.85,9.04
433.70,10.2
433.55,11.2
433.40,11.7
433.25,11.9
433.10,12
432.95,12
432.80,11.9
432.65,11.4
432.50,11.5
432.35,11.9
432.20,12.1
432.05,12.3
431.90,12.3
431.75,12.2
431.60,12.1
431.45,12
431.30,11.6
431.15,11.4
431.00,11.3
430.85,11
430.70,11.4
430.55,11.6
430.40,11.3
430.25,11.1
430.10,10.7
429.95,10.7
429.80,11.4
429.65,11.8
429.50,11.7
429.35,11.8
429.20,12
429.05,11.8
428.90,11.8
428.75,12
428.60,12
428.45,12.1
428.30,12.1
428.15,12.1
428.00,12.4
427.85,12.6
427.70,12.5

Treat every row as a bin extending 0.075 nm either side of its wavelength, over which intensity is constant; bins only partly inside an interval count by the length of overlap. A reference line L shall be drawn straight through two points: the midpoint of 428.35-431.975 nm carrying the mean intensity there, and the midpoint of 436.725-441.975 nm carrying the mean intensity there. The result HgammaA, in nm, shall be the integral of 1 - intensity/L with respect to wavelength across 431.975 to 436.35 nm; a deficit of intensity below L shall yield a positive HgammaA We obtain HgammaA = 0.18 nm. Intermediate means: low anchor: 11.6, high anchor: 11.9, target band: 11.3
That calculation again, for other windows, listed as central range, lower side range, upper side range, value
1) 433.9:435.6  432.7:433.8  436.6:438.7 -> 0.088 nm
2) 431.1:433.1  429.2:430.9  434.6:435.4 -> -0.050 nm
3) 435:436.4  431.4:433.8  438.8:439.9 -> 0.007 nm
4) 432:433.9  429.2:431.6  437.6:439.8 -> 0.019 nm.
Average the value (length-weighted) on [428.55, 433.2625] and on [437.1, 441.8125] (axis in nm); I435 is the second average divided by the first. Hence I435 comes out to 1.0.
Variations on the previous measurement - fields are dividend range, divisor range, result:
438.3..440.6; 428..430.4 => 1.02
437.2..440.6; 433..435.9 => 1.08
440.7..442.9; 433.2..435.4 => 1.11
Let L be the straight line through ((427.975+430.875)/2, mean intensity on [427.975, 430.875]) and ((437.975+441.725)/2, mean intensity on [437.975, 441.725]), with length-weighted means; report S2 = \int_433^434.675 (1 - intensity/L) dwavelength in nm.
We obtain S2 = 0.195 nm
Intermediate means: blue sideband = 11.6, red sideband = 11.9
